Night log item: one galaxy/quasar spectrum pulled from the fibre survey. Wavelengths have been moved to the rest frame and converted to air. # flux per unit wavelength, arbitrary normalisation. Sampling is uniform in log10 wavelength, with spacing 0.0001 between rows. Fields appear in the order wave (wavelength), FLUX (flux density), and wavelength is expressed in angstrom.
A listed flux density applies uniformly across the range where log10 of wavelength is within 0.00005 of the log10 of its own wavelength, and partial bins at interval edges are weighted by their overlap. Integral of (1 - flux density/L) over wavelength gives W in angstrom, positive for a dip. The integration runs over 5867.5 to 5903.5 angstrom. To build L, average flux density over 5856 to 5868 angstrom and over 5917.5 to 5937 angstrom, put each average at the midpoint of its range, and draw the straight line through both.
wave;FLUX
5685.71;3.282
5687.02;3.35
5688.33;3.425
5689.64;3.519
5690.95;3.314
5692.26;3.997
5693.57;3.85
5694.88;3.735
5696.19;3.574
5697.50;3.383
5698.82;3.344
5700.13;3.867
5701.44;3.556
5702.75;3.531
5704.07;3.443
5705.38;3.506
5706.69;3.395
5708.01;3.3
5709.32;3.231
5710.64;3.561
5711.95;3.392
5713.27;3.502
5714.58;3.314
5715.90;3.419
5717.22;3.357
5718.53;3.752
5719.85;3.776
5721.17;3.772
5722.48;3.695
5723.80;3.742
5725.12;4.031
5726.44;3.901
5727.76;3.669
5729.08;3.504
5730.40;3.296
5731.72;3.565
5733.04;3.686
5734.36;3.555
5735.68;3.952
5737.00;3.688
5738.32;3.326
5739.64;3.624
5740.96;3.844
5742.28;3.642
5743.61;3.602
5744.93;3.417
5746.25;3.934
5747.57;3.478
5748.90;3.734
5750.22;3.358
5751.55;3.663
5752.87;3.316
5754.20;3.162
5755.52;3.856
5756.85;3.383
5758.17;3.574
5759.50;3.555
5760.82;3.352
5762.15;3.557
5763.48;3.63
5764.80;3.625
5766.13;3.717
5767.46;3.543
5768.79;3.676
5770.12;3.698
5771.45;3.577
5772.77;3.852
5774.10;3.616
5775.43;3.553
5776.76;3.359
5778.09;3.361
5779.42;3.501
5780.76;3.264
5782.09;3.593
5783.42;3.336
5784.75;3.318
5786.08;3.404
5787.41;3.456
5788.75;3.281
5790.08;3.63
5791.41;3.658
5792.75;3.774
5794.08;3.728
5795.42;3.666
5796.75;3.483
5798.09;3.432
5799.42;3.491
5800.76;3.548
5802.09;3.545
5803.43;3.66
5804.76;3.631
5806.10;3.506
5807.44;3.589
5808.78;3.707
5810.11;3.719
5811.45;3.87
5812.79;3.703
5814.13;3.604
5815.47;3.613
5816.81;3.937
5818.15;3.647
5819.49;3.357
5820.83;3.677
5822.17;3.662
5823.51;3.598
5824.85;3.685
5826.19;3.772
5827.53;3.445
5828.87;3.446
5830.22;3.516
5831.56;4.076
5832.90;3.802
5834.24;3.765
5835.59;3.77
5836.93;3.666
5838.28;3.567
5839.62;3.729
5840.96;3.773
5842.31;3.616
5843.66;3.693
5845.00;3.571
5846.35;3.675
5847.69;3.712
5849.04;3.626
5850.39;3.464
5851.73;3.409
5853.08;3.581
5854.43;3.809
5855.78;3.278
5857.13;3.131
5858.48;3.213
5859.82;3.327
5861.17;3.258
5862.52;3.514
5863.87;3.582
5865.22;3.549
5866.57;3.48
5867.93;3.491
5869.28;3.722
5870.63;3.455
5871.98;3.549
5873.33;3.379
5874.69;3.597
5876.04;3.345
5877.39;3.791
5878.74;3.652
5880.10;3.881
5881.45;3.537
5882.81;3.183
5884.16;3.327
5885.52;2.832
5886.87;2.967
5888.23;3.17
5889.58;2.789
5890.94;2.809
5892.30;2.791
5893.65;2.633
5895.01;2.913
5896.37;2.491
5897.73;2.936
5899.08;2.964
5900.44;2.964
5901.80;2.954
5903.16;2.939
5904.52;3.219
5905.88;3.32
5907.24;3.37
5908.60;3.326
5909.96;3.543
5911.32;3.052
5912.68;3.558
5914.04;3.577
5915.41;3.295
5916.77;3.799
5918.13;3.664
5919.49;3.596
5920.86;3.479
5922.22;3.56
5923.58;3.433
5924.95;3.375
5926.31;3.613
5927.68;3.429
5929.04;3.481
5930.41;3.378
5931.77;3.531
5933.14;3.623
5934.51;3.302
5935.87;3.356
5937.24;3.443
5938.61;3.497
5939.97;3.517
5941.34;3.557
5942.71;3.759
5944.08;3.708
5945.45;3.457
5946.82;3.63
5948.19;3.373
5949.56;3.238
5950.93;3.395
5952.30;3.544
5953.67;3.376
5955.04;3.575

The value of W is 2.4 angstrom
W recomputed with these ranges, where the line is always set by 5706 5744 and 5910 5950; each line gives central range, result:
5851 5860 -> 0.3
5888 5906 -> 3.1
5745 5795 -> 0.4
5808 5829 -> -0.7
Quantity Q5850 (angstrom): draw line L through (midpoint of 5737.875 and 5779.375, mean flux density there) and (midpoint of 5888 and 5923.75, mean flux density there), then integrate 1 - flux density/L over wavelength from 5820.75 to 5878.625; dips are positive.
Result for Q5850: -4.2 angstrom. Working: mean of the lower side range 3.57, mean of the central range 3.58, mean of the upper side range 3.19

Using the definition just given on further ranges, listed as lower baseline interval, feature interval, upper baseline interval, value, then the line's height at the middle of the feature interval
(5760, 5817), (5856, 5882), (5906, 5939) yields 0.11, 3.51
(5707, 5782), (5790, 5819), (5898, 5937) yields -1.14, 3.5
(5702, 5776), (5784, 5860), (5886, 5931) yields -4.34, 3.4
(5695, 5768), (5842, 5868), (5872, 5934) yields -0.98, 3.37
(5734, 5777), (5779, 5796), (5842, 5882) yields 0.31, 3.57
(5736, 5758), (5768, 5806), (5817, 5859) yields 0.52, 3.59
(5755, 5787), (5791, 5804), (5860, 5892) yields -0.38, 3.5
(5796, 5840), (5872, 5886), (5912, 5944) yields 0.42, 3.57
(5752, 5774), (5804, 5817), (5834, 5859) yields -0.37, 3.58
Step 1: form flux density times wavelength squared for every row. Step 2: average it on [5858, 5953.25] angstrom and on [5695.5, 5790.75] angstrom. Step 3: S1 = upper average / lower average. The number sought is 1.0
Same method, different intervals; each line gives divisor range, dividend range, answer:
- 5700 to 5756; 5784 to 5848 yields 1.05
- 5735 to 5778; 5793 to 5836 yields 1.04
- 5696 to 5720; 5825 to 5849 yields 1.11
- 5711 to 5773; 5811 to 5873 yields 1.03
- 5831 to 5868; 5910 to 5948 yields 1.01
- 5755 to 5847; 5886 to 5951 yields 0.96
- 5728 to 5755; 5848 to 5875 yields 1.01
